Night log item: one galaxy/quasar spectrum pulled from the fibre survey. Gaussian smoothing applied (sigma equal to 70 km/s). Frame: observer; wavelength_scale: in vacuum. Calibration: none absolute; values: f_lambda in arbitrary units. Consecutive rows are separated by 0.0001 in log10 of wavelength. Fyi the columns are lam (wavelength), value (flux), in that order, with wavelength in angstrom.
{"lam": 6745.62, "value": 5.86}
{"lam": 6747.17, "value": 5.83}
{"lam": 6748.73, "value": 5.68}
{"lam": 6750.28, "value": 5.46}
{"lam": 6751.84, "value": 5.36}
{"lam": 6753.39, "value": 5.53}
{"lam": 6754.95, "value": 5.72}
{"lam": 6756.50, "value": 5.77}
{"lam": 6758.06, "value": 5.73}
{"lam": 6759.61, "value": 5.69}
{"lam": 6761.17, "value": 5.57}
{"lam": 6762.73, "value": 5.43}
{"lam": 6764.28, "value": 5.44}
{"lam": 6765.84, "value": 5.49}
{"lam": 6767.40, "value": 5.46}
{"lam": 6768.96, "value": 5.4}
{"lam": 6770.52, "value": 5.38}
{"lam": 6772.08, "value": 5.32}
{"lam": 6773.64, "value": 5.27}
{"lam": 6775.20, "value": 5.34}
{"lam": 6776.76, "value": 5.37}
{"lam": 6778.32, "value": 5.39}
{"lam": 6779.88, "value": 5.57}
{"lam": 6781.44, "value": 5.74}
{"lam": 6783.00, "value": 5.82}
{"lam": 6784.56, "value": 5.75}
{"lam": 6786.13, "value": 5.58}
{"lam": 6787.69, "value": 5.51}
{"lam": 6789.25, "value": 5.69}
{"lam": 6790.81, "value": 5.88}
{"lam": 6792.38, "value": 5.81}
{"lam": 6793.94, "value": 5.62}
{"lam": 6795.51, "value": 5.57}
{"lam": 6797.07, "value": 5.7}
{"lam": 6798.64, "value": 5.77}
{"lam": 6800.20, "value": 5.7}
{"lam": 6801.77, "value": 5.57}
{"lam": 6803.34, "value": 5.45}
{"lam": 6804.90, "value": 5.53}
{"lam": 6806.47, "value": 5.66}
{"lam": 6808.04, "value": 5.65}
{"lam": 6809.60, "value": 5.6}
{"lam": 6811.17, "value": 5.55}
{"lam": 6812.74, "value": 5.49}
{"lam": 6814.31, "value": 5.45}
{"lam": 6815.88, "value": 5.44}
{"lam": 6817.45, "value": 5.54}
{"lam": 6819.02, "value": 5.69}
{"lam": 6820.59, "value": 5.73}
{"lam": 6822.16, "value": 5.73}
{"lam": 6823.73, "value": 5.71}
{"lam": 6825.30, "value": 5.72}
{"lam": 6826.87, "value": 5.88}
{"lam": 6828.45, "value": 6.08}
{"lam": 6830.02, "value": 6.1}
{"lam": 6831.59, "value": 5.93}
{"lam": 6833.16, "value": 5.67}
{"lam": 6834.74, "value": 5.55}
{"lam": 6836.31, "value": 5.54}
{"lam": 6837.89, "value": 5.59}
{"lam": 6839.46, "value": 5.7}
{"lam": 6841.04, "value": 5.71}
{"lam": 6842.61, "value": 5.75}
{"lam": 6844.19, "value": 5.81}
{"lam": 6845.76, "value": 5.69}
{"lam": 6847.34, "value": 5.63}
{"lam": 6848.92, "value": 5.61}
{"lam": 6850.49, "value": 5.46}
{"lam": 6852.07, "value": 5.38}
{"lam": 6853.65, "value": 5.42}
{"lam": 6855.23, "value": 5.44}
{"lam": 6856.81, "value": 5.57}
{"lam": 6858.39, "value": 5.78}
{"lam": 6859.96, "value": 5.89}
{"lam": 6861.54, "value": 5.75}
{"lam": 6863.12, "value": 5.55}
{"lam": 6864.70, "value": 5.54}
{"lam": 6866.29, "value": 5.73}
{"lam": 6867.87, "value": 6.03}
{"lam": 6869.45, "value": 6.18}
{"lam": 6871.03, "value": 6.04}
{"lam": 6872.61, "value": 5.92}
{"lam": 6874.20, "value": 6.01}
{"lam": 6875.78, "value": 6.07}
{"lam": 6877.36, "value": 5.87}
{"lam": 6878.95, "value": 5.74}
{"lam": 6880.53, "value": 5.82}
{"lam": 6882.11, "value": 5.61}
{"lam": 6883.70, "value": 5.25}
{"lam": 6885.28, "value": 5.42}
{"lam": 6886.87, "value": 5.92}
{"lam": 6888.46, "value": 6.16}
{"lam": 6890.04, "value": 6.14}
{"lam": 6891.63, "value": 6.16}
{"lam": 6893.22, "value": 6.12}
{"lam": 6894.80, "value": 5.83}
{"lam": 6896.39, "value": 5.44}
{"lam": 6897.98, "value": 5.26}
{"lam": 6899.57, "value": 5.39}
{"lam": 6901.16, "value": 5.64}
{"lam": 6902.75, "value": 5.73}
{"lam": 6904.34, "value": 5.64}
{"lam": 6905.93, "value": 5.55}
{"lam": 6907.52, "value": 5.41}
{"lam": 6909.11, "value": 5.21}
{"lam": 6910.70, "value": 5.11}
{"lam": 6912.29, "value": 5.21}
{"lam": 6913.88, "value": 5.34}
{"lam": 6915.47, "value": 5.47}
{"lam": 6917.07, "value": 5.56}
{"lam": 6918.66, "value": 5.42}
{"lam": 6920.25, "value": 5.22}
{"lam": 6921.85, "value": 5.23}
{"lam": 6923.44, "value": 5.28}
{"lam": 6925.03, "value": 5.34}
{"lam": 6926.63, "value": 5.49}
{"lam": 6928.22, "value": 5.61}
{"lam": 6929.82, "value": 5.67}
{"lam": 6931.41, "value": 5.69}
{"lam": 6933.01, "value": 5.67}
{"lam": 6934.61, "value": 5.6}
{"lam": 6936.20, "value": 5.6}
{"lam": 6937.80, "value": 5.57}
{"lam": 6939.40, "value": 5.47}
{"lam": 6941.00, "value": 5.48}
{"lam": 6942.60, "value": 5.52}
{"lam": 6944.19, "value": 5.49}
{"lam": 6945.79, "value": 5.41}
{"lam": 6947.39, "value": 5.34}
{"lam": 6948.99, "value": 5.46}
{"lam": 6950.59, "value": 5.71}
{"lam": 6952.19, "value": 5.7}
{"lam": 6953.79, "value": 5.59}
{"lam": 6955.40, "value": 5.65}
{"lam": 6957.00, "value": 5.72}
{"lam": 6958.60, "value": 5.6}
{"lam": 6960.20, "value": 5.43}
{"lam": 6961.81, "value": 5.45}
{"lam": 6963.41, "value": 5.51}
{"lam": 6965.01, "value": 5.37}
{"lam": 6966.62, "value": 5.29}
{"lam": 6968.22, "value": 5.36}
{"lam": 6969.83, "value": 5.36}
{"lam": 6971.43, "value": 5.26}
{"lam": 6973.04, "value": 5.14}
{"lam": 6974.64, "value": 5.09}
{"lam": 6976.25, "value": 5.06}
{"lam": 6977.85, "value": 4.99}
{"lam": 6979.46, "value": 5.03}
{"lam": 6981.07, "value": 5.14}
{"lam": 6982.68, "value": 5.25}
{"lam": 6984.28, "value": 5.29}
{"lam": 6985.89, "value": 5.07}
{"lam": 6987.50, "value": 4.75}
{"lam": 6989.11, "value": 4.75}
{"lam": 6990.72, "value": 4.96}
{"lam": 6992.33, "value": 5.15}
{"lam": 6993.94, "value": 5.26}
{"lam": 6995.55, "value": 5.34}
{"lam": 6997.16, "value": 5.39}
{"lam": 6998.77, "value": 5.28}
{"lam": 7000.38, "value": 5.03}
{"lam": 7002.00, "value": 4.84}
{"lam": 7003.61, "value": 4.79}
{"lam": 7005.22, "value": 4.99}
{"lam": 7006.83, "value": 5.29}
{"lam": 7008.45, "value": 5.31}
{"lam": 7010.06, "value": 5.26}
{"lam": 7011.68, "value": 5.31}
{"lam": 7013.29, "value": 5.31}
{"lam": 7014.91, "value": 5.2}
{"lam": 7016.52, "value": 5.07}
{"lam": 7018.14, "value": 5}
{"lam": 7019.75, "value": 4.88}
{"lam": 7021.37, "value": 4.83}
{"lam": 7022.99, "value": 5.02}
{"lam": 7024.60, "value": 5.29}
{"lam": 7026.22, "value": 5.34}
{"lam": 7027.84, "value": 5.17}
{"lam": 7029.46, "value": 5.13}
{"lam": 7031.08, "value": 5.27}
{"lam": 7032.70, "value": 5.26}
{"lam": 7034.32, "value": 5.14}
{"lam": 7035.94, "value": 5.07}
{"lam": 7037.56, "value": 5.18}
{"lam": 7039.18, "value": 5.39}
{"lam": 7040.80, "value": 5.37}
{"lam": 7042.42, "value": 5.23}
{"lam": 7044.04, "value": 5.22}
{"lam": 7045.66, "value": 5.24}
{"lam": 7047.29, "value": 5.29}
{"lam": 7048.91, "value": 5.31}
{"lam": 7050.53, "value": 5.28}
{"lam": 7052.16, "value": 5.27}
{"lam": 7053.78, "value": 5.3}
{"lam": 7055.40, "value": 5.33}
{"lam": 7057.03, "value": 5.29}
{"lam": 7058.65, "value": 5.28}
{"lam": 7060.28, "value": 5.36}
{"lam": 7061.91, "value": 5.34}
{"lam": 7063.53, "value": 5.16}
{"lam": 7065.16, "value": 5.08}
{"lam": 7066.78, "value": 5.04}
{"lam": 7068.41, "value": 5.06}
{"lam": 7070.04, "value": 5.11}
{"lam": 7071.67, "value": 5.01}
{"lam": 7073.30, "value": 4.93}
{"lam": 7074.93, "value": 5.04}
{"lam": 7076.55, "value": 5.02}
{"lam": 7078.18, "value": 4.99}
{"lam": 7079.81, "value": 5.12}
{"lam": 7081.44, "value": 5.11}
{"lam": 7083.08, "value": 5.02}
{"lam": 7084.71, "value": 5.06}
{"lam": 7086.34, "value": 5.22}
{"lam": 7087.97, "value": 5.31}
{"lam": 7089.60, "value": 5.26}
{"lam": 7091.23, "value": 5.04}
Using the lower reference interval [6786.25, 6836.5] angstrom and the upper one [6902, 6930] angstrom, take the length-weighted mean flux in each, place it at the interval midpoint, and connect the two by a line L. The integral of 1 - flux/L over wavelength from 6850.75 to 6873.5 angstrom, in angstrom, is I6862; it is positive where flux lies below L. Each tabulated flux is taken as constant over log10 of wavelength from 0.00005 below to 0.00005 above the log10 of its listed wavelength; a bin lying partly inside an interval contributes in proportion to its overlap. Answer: -0.74 angstrom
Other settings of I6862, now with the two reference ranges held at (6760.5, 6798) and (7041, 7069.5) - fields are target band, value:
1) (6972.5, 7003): 1.28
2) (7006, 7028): 0.51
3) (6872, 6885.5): -0.80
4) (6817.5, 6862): -1.74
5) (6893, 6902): -0.28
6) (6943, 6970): -0.75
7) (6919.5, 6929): 0.04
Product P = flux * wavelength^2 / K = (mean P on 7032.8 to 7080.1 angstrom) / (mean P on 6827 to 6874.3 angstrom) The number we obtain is 1.0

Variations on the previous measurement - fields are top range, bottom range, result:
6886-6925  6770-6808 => 1.03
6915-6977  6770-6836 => 1.01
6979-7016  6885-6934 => 0.95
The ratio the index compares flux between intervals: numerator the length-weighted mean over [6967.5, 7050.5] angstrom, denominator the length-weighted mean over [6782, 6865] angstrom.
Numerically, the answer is 0.91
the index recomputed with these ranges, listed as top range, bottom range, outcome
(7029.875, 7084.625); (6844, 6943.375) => 0.92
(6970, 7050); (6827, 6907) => 0.90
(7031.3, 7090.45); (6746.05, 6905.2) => 0.92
